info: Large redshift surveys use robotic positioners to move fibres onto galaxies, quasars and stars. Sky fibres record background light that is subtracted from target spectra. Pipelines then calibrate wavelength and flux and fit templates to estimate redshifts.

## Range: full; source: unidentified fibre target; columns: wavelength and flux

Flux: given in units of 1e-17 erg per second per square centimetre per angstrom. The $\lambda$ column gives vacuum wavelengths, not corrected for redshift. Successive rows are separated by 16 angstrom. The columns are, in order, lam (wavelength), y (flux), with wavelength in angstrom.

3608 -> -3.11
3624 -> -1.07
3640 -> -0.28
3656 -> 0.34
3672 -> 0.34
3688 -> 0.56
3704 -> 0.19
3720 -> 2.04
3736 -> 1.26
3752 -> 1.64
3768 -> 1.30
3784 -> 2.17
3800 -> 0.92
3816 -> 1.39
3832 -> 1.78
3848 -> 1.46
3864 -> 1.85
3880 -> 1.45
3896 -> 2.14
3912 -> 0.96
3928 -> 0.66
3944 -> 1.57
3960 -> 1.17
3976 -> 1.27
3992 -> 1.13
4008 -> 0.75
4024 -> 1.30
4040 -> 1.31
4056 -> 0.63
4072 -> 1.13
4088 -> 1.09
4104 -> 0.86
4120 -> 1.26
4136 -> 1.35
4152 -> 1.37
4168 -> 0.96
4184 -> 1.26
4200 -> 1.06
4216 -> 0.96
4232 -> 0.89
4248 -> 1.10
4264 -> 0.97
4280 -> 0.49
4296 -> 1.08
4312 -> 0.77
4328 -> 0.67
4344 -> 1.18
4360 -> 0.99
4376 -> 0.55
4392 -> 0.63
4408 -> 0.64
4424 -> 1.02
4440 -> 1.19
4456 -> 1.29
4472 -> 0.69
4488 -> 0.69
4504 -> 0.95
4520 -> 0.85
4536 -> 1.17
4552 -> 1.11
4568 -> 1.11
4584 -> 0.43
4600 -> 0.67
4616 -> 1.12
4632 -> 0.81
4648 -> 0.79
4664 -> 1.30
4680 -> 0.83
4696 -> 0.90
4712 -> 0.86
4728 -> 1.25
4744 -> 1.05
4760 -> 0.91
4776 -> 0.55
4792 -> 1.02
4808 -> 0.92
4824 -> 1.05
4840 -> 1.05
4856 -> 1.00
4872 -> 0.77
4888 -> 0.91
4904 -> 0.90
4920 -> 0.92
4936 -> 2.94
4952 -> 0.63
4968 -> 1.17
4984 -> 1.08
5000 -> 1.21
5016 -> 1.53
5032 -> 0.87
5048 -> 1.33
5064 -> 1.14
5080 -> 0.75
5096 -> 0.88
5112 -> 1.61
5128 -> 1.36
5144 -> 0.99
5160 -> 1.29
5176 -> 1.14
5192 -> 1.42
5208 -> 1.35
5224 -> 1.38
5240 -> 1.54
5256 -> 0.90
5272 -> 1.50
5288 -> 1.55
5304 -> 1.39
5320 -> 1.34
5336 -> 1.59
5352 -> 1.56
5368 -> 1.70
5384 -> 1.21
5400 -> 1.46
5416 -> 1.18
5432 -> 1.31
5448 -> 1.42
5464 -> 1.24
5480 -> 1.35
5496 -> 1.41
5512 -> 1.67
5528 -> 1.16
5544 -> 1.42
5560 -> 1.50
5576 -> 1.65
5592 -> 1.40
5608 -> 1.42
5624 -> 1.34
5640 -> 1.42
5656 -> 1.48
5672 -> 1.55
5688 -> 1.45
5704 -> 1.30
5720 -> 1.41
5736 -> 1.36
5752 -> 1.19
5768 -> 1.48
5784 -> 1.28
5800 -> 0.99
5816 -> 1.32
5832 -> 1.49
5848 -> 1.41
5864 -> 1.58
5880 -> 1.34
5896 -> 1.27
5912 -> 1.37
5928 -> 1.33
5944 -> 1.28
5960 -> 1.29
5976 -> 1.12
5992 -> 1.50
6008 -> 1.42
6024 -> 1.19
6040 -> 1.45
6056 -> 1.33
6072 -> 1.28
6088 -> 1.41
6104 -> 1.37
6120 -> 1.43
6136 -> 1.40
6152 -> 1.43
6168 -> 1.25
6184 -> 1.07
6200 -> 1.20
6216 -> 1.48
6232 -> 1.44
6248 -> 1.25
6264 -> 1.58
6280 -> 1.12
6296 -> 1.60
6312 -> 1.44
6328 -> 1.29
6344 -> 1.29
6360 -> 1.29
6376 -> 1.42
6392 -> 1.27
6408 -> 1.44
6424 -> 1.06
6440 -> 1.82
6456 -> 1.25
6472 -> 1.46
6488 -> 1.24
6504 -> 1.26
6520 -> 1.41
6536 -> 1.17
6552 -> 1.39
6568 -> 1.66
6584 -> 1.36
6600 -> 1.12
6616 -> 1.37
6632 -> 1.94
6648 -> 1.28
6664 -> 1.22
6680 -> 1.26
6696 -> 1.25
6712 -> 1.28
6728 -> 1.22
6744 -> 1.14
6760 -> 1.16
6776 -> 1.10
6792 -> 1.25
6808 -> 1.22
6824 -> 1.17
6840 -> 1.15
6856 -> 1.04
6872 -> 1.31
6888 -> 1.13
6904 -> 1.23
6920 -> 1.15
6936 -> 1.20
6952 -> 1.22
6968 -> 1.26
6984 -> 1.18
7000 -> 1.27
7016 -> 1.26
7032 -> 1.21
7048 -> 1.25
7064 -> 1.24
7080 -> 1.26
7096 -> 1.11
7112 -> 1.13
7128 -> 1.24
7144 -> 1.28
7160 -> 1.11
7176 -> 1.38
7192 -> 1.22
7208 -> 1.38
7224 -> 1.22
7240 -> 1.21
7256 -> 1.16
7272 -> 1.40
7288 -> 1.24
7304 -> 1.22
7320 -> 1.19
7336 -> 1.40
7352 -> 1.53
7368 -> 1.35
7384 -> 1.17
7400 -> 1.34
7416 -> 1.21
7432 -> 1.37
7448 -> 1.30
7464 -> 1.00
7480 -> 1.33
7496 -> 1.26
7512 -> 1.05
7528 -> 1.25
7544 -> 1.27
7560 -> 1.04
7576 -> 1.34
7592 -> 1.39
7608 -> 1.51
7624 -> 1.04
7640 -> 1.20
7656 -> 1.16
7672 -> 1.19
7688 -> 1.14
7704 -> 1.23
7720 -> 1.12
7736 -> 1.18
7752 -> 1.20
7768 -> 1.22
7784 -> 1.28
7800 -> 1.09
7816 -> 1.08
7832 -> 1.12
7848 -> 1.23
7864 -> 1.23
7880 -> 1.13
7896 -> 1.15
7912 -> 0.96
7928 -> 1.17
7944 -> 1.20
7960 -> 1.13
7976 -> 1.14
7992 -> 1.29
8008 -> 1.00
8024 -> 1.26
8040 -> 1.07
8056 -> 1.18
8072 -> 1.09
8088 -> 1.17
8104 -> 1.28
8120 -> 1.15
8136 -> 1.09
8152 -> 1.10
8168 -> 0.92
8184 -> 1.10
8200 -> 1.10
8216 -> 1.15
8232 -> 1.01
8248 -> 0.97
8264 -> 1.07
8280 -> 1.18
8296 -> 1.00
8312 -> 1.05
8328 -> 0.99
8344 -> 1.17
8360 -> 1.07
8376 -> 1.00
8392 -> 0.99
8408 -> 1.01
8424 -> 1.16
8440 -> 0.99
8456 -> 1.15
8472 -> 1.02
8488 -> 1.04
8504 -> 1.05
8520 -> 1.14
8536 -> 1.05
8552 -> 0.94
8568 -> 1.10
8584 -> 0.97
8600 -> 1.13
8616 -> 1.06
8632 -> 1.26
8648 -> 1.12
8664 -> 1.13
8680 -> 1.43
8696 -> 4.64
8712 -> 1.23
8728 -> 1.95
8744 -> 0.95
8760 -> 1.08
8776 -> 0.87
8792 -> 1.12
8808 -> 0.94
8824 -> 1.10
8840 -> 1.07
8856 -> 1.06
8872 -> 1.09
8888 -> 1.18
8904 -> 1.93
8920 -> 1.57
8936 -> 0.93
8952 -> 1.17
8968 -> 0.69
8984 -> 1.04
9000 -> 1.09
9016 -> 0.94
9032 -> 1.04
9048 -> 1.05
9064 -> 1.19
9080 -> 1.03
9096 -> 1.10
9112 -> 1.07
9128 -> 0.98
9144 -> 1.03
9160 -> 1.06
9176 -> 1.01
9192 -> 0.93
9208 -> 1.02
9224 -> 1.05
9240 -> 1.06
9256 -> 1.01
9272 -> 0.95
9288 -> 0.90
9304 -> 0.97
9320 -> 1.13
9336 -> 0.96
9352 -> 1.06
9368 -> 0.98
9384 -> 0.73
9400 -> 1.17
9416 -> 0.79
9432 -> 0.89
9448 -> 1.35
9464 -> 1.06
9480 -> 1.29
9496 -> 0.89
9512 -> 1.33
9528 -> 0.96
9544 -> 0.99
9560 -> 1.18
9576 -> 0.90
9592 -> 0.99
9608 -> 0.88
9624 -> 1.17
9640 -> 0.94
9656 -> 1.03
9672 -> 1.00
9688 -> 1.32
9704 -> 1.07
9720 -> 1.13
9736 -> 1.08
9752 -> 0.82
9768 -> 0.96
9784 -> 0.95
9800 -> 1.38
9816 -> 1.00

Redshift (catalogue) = 0.324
